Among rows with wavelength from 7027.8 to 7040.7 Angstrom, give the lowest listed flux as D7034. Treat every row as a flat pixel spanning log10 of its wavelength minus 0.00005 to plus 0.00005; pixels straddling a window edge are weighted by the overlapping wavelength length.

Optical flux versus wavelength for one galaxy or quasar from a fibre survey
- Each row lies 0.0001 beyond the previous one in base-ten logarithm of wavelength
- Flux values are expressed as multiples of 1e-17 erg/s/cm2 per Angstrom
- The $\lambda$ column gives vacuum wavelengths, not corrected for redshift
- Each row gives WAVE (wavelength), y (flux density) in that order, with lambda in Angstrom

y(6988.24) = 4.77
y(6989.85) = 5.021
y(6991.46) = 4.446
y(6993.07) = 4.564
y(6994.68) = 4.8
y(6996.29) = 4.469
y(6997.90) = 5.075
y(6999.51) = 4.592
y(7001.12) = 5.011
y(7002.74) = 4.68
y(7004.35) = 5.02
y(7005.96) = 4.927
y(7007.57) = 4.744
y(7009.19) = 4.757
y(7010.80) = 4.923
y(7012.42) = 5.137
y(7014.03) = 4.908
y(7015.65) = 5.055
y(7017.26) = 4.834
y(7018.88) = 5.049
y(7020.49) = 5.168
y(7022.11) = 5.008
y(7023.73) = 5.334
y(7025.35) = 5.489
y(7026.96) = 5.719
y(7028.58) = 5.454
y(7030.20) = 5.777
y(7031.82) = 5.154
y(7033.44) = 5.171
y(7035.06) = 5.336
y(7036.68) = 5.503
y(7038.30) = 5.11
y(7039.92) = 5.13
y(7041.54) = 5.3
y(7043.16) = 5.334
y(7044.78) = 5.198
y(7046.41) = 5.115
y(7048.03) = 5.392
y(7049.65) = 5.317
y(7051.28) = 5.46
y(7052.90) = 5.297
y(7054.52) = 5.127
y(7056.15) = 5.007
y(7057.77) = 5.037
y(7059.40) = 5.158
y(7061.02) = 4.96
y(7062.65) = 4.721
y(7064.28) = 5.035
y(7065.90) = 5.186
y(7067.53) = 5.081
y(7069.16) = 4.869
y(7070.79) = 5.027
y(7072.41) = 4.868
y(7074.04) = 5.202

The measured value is 5.11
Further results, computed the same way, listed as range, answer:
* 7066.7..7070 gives 4.869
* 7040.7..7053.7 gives 5.115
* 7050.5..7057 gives 5.007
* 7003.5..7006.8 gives 4.927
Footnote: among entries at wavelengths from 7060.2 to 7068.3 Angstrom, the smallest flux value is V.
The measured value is 4.721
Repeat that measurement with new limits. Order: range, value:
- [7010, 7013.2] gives 4.923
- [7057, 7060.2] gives 5.037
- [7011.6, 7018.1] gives 4.834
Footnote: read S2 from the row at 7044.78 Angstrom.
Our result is 5.198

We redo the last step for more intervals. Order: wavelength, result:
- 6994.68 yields 4.8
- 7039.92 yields 5.13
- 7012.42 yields 5.137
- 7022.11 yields 5.008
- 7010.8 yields 4.923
